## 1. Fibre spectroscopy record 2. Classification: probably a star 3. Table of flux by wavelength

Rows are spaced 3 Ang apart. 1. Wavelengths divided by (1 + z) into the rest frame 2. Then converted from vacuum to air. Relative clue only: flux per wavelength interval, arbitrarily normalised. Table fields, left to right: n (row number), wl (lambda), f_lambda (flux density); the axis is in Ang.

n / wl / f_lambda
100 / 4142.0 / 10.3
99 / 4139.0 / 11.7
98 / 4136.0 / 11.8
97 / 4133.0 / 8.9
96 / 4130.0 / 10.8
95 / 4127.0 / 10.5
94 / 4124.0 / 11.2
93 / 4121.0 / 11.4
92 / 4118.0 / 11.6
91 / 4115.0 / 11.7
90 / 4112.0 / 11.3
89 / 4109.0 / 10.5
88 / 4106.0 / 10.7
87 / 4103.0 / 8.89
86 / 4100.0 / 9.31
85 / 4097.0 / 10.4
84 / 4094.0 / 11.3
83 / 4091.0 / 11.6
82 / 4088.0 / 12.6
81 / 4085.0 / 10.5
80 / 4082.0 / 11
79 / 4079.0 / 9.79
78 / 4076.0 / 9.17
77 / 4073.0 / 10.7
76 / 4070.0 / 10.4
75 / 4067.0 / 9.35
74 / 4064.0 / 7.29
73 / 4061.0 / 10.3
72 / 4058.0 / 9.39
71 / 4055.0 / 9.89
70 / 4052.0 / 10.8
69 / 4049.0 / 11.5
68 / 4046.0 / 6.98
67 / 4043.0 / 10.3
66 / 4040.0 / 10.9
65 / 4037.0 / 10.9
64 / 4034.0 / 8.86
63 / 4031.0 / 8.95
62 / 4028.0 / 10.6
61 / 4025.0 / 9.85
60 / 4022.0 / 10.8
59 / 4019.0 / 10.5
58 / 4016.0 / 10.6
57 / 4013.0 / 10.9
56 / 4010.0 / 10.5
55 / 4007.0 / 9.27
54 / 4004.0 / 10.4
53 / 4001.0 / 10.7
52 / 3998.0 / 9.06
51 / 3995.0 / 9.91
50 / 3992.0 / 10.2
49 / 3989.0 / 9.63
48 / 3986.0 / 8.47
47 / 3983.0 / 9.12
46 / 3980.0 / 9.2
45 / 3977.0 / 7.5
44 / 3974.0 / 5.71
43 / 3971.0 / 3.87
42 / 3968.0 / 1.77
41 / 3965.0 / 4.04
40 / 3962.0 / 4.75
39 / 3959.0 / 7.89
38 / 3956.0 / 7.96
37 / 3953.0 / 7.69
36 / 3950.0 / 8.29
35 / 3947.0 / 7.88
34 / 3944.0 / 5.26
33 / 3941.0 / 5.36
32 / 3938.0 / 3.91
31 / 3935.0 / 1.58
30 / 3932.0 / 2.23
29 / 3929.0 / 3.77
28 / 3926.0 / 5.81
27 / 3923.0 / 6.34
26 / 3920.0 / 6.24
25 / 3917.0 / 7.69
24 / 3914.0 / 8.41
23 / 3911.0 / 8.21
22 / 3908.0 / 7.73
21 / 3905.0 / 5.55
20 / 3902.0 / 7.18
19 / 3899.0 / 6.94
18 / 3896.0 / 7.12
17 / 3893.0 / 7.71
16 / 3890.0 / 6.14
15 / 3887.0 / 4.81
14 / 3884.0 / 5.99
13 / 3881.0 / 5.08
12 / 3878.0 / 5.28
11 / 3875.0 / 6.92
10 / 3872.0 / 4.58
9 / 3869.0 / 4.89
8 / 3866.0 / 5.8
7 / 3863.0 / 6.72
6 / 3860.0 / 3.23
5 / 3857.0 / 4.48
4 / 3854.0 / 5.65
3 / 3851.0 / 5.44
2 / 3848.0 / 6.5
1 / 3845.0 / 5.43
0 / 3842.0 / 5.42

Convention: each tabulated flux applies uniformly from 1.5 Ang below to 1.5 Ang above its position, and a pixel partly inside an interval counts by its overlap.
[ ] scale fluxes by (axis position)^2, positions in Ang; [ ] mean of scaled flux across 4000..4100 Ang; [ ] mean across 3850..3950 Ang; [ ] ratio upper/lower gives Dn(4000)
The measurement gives 1.90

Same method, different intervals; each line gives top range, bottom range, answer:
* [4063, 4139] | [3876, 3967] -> 1.90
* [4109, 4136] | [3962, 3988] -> 1.90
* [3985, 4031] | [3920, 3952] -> 2.03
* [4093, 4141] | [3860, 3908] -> 2.01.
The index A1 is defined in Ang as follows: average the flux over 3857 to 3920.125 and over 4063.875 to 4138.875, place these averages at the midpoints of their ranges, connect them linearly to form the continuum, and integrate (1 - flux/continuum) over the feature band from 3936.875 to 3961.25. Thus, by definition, 2.4 Ang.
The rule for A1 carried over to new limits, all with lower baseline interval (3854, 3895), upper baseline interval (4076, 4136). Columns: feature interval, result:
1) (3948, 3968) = 2.6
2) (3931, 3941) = 5.7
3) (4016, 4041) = -3.3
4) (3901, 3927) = -2.5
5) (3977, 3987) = -1.0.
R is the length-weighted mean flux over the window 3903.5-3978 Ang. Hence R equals 5.81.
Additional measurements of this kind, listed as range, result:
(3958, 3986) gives 6.08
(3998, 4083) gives 10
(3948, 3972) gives 5.87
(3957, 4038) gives 8.65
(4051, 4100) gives 10.2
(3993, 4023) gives 10.3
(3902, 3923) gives 7.23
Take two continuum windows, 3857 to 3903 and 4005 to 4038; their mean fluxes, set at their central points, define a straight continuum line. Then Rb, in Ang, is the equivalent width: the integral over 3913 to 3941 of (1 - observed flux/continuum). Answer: 8.2 Ang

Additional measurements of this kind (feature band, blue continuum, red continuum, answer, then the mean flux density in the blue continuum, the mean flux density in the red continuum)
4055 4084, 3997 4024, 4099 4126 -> 2.3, 10.3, 10.8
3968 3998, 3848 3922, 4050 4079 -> 0.9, 6.17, 9.73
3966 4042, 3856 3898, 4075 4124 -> -4.1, 5.65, 10.8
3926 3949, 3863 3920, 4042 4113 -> 9.1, 6.45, 10.2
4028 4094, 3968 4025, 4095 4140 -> -1.0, 9.06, 10.7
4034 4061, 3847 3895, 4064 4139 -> -1.7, 5.58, 10.6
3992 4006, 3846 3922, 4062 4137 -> -2.5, 6.17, 10.5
